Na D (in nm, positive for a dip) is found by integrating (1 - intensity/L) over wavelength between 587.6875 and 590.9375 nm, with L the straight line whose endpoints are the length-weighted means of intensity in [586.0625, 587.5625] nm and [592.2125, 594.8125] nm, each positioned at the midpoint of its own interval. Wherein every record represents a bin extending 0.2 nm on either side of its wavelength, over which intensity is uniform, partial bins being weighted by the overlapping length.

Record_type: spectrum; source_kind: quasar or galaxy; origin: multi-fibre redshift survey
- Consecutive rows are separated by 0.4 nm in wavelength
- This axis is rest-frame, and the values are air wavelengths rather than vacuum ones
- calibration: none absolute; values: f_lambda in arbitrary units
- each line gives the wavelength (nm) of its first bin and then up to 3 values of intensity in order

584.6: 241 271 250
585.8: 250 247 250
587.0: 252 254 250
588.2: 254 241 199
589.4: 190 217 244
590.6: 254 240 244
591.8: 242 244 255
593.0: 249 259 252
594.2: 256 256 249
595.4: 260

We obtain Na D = 0.270 nm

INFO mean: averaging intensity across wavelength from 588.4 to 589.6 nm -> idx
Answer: 210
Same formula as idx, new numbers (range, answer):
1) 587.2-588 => 252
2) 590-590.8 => 249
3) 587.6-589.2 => 236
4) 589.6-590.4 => 230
